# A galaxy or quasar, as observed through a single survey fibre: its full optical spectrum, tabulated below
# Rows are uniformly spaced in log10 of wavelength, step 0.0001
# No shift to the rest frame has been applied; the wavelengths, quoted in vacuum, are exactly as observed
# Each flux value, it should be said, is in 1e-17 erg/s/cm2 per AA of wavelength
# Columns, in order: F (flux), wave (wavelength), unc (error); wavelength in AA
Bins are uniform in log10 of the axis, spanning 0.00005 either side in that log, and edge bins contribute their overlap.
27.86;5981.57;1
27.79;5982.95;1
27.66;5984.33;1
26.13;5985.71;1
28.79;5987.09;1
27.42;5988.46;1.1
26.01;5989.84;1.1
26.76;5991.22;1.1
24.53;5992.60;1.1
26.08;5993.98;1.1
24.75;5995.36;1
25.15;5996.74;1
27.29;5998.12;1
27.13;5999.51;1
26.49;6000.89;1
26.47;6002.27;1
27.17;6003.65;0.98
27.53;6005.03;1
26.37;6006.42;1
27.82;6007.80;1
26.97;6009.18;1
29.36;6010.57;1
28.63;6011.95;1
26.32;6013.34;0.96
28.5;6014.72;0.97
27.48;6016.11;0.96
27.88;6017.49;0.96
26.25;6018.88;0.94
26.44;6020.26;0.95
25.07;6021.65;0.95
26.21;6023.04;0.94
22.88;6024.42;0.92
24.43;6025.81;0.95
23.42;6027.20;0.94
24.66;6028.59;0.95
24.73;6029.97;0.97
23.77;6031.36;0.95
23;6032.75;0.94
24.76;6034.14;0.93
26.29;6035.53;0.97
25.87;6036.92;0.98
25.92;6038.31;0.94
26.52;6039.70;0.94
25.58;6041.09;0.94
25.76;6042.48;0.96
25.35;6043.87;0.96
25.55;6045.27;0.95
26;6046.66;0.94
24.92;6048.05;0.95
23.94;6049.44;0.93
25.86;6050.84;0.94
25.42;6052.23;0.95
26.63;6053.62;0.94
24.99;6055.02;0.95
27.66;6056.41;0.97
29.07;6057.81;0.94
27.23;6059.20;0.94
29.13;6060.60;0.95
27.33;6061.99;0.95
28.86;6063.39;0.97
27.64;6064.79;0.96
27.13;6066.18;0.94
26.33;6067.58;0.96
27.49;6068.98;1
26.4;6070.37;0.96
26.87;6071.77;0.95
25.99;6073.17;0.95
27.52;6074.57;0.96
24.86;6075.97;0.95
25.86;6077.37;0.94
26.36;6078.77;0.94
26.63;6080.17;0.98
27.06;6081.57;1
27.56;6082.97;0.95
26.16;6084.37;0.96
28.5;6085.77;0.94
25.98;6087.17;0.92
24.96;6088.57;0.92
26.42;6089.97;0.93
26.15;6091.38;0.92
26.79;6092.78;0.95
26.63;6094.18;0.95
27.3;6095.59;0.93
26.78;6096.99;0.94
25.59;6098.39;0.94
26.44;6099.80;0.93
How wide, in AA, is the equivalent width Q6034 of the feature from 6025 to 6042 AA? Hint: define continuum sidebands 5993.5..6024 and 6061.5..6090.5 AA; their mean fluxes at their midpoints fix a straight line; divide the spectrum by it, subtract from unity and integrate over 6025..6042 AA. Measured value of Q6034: 1.2 AA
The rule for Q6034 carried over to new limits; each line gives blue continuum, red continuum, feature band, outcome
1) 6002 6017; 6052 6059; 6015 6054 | 2.56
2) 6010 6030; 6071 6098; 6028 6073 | 0.35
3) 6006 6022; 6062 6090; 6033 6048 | 0.80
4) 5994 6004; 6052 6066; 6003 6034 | 0.65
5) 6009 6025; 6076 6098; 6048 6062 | 0.05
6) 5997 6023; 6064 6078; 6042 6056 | 0.69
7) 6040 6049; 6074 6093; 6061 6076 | -0.56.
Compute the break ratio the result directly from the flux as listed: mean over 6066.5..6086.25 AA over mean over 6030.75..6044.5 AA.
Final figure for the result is 1.05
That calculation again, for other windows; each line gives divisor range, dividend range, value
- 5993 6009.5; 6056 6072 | 1.04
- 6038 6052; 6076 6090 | 1.04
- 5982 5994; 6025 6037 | 0.91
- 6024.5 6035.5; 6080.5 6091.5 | 1.10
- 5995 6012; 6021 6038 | 0.91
